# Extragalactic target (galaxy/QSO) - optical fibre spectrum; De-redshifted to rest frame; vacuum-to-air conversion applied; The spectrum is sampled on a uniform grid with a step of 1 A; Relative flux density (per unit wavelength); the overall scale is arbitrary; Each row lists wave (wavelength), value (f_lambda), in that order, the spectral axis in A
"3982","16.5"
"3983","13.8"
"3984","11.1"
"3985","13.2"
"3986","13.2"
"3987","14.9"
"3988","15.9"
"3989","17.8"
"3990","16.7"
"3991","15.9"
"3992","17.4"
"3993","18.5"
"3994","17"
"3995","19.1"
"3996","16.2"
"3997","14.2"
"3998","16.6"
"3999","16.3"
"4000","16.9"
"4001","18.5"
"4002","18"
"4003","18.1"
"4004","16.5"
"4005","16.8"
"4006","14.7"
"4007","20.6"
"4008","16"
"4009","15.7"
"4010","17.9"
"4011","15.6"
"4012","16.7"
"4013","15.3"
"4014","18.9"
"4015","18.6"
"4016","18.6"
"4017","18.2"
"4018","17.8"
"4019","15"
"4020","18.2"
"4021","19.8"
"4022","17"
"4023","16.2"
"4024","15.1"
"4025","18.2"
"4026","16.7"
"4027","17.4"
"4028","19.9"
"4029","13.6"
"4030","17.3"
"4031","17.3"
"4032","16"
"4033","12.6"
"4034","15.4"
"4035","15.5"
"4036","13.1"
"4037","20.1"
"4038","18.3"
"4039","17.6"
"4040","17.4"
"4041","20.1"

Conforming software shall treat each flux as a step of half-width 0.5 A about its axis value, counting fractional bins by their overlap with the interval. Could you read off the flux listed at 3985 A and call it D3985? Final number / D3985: 13.2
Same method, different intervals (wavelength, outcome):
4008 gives 16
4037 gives 20.1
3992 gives 17.4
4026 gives 16.7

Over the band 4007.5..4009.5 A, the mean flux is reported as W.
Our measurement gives 15.8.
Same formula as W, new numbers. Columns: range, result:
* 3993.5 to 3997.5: 16.6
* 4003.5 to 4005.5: 16.6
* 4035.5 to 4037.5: 16.6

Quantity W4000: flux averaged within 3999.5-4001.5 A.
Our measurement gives 17.7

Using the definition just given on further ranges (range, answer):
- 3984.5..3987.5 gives 13.8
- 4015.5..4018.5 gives 18.2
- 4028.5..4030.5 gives 15.4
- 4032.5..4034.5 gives 14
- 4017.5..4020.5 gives 17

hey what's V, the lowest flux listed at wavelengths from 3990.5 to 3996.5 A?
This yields 15.9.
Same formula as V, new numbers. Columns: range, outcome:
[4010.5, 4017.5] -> 15.3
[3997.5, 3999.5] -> 16.3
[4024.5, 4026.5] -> 16.7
